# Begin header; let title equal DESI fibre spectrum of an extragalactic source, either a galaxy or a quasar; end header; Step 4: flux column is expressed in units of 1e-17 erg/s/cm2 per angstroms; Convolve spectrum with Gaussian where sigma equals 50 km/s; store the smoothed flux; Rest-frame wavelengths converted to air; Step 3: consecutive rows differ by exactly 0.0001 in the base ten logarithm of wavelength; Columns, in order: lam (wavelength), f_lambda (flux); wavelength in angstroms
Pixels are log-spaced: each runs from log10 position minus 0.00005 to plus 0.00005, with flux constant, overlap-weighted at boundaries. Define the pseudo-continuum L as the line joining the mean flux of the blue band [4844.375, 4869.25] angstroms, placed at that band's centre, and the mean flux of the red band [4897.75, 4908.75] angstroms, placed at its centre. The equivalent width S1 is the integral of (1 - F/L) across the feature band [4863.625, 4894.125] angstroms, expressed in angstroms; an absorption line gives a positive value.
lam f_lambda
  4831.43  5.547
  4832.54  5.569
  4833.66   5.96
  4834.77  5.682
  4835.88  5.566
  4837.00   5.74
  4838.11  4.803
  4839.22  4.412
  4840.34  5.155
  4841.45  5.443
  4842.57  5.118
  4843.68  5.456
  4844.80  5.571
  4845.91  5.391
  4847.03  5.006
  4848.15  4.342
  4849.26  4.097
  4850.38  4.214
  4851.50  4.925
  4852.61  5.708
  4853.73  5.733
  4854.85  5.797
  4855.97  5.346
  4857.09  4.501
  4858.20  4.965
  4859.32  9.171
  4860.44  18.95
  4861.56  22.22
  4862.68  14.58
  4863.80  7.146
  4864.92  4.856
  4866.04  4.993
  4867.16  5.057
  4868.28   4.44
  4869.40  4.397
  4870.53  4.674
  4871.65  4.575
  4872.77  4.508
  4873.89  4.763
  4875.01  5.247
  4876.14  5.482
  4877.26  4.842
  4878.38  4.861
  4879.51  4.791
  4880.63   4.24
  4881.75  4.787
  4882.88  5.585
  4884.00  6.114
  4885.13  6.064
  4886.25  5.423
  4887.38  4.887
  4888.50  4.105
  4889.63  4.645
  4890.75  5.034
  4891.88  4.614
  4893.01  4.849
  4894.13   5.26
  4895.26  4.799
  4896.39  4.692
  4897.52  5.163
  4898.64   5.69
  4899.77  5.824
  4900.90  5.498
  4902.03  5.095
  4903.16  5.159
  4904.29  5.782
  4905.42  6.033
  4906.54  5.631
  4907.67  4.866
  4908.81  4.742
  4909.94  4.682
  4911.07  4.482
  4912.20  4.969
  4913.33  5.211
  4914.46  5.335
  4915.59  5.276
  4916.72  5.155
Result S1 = 6.4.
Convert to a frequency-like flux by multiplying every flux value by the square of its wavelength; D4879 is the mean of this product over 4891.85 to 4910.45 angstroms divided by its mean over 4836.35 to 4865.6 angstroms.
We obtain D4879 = 0.8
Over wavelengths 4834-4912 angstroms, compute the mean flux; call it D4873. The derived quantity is 5.74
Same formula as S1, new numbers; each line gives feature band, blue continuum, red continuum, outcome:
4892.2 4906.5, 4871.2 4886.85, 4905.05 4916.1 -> -0.6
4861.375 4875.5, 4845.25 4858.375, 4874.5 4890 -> -4.5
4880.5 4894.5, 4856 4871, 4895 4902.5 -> 2.6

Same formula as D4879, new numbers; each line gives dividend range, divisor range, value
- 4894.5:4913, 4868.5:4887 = 1.05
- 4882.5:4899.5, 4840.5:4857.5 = 1.02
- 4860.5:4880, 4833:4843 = 1.31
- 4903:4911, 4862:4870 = 0.79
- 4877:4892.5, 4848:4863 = 0.62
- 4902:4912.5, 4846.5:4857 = 1.05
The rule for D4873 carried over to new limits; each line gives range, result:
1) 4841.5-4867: 7.12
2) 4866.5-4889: 4.95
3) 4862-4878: 5.8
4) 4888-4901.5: 5.02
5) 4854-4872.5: 7.77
